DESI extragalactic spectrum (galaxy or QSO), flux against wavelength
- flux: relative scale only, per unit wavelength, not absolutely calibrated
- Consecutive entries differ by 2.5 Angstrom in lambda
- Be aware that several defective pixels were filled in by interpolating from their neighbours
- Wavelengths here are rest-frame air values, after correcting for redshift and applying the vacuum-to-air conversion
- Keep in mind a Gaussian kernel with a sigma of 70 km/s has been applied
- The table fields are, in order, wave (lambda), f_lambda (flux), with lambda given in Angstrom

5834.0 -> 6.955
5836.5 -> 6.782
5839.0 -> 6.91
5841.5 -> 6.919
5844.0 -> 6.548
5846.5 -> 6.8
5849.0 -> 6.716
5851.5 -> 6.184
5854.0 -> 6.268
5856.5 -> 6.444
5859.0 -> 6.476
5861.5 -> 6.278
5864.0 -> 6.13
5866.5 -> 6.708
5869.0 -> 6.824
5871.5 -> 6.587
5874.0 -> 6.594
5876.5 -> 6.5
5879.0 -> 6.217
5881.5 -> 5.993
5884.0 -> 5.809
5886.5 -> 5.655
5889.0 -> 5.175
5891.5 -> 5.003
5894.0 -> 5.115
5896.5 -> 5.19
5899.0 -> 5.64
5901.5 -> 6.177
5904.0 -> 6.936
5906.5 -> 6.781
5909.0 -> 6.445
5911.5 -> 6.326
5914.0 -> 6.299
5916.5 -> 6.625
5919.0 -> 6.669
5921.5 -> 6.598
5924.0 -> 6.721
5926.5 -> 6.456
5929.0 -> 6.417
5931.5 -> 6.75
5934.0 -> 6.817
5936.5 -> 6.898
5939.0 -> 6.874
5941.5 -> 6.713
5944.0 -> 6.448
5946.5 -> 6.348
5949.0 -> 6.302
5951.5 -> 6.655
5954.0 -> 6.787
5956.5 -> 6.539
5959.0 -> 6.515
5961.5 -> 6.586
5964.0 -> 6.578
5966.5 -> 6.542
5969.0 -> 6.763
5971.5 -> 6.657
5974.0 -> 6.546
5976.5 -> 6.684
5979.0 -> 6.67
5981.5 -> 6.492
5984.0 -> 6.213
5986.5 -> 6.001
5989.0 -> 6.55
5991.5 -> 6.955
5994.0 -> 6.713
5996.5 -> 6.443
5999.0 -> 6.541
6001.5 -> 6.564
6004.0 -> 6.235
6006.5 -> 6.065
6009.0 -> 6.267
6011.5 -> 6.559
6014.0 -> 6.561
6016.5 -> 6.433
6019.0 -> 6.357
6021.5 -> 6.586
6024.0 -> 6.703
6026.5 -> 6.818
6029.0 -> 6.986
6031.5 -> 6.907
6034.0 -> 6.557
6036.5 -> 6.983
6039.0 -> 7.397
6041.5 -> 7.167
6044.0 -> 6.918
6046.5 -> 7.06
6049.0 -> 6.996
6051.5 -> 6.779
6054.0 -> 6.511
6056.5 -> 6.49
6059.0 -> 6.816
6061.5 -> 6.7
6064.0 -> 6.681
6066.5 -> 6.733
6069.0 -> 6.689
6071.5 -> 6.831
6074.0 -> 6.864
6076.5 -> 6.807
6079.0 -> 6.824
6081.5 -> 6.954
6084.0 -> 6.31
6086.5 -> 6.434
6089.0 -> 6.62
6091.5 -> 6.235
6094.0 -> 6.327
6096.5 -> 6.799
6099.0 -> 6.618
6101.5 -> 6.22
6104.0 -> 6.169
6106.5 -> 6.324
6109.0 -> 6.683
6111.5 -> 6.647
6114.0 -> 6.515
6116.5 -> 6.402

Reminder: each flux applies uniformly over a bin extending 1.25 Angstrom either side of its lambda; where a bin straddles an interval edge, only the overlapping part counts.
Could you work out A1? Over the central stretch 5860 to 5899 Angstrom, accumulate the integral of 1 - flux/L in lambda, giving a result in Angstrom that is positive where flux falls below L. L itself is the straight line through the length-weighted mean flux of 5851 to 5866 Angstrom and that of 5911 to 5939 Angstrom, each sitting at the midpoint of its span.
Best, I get 2.64 Angstrom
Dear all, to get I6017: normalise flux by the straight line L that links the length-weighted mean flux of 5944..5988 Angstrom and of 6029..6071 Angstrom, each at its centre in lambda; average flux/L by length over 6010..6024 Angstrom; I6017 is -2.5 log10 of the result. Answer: 0.03 mag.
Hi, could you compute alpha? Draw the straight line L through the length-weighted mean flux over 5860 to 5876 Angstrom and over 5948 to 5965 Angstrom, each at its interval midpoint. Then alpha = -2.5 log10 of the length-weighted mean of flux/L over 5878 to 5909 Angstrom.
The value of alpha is 0.12 mag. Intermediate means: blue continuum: 6.52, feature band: 5.83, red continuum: 6.57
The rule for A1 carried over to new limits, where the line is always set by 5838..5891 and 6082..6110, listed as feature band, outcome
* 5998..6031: -0.58 Angstrom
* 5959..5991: -0.71 Angstrom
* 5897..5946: -1.25 Angstrom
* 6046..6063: -0.86 Angstrom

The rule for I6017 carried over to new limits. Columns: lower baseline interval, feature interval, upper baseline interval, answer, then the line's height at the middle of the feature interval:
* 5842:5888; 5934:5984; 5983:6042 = -0.014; 6.52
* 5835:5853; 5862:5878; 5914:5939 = 0.023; 6.68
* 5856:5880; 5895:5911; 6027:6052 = 0.068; 6.58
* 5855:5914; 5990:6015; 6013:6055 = 0.029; 6.67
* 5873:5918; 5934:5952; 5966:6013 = -0.060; 6.26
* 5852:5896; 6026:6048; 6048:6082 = -0.052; 6.66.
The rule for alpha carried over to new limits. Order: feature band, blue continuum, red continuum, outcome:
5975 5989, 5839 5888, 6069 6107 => 0.011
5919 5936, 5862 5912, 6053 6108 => -0.076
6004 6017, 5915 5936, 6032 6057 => 0.076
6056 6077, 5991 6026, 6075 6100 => -0.028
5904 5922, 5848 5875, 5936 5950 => -0.003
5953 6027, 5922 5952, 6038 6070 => 0.031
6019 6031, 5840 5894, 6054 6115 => -0.039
